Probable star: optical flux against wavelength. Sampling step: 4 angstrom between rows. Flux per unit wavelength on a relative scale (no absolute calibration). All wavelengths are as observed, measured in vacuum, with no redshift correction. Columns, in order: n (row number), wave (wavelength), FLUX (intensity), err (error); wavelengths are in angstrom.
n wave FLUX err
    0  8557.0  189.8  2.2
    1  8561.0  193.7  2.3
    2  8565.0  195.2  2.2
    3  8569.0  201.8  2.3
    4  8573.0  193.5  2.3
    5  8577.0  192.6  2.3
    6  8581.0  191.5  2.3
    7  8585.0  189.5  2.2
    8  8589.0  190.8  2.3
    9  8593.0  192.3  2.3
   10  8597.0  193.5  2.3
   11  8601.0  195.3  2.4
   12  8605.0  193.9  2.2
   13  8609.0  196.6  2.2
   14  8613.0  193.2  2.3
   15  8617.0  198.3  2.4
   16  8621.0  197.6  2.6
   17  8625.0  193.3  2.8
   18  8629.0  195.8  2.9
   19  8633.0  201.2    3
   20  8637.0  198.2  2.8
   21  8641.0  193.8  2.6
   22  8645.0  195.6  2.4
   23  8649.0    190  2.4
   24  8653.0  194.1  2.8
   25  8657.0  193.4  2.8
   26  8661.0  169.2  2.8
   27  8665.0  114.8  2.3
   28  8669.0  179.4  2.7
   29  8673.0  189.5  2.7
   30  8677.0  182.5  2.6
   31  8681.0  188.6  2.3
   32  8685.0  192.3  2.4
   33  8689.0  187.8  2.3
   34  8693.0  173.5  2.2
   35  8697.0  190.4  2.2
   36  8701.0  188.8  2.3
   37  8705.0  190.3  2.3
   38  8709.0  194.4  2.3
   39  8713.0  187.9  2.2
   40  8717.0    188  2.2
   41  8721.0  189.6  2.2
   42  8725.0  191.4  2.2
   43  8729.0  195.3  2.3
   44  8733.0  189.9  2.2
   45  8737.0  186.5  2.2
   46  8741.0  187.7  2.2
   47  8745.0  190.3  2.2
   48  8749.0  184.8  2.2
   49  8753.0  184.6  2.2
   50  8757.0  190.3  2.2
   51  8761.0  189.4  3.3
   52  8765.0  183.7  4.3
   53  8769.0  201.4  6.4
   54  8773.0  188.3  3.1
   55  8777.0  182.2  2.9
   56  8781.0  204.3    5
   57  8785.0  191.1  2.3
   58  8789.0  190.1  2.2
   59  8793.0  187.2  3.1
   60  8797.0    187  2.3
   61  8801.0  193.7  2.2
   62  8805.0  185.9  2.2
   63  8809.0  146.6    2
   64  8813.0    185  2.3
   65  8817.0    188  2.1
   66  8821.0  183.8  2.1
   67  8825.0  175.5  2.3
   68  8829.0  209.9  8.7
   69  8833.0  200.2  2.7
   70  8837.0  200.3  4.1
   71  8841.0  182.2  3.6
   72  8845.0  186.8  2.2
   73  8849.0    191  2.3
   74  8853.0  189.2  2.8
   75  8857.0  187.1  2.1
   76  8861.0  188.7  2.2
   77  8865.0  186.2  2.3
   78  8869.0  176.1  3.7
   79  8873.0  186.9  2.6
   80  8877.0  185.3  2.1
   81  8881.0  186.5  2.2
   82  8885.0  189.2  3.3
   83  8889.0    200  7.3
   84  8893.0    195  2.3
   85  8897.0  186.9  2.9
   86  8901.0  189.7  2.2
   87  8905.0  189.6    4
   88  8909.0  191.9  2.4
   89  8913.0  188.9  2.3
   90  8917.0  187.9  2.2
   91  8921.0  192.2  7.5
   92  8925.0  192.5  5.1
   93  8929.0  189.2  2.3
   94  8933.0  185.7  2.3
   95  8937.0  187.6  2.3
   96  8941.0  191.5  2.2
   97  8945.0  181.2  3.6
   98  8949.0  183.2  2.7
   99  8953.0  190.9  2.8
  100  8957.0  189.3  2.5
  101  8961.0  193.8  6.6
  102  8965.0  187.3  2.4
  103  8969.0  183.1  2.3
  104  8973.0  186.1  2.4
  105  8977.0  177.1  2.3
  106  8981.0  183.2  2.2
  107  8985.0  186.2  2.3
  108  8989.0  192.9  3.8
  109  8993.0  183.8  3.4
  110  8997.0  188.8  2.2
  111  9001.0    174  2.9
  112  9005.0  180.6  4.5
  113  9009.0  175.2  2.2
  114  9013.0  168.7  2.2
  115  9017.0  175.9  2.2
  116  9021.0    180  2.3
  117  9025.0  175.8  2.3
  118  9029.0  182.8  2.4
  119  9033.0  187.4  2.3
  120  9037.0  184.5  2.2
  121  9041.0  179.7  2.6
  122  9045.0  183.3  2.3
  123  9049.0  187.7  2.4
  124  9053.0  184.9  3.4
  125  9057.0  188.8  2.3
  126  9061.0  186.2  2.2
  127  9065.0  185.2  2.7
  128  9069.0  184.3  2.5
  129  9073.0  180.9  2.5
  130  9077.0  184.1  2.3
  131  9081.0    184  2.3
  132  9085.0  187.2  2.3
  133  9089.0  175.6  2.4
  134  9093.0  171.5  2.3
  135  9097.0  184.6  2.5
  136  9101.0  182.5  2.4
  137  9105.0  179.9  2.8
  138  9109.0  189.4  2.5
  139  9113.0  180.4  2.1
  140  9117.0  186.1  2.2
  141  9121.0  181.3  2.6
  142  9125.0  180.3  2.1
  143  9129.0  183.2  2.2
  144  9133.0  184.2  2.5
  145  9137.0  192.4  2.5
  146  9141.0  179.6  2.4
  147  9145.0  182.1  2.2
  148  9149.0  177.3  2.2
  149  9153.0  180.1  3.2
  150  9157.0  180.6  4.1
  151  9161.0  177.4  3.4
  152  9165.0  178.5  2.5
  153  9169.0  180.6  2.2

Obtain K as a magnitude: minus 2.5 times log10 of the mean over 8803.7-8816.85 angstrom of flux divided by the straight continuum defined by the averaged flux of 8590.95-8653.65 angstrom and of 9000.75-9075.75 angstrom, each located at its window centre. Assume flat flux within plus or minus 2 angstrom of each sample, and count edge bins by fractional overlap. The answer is 0.09 mag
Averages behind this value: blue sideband 195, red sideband 182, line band 174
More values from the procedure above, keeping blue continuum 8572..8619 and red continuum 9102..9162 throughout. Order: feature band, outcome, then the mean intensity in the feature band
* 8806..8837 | 0.02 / 185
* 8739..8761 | 0.01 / 188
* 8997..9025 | 0.05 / 177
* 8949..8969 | -0.02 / 189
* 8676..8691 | 0.02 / 188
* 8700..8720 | 0.01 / 190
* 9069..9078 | 0.01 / 183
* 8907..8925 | -0.02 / 190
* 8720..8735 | -0.01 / 192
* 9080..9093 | 0.02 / 180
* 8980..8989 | -0.01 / 187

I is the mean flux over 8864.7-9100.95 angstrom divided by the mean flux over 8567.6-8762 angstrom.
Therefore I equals 0.98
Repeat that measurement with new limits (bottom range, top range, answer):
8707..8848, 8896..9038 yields 0.98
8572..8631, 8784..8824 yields 0.95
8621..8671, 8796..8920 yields 1.01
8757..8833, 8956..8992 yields 0.99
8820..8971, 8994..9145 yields 0.96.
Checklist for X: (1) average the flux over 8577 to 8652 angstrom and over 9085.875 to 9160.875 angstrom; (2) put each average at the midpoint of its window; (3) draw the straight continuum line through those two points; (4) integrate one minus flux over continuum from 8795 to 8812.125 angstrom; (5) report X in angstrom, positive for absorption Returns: 1.0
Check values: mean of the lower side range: 194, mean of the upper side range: 182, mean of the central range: 179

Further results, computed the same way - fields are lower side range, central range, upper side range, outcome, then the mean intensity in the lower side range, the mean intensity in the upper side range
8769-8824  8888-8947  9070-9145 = -1.6 angstrom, 186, 183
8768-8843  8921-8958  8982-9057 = -0.7 angstrom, 188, 182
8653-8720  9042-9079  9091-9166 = -0.6 angstrom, 182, 182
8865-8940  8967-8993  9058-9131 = 0.2 angstrom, 189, 183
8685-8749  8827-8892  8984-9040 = -1.9 angstrom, 189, 181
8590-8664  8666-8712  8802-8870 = 1.2 angstrom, 193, 186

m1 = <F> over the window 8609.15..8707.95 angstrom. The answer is 187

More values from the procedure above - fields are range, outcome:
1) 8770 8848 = 188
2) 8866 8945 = 189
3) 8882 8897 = 193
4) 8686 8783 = 189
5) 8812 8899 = 189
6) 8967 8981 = 182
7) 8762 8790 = 192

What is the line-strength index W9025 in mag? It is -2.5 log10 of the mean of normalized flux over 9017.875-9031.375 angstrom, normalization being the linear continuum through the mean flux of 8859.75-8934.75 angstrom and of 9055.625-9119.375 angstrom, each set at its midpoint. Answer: 0.03 mag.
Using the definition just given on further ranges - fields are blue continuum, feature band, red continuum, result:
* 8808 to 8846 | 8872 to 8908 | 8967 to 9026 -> -0.03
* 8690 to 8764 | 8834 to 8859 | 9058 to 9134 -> -0.02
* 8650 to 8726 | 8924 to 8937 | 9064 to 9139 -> -0.03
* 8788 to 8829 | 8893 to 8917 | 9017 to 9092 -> -0.04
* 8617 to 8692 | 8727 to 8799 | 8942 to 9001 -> -0.02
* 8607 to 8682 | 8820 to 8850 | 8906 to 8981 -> -0.02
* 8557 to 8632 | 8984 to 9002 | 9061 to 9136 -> 0.00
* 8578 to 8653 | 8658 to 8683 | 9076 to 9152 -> 0.13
